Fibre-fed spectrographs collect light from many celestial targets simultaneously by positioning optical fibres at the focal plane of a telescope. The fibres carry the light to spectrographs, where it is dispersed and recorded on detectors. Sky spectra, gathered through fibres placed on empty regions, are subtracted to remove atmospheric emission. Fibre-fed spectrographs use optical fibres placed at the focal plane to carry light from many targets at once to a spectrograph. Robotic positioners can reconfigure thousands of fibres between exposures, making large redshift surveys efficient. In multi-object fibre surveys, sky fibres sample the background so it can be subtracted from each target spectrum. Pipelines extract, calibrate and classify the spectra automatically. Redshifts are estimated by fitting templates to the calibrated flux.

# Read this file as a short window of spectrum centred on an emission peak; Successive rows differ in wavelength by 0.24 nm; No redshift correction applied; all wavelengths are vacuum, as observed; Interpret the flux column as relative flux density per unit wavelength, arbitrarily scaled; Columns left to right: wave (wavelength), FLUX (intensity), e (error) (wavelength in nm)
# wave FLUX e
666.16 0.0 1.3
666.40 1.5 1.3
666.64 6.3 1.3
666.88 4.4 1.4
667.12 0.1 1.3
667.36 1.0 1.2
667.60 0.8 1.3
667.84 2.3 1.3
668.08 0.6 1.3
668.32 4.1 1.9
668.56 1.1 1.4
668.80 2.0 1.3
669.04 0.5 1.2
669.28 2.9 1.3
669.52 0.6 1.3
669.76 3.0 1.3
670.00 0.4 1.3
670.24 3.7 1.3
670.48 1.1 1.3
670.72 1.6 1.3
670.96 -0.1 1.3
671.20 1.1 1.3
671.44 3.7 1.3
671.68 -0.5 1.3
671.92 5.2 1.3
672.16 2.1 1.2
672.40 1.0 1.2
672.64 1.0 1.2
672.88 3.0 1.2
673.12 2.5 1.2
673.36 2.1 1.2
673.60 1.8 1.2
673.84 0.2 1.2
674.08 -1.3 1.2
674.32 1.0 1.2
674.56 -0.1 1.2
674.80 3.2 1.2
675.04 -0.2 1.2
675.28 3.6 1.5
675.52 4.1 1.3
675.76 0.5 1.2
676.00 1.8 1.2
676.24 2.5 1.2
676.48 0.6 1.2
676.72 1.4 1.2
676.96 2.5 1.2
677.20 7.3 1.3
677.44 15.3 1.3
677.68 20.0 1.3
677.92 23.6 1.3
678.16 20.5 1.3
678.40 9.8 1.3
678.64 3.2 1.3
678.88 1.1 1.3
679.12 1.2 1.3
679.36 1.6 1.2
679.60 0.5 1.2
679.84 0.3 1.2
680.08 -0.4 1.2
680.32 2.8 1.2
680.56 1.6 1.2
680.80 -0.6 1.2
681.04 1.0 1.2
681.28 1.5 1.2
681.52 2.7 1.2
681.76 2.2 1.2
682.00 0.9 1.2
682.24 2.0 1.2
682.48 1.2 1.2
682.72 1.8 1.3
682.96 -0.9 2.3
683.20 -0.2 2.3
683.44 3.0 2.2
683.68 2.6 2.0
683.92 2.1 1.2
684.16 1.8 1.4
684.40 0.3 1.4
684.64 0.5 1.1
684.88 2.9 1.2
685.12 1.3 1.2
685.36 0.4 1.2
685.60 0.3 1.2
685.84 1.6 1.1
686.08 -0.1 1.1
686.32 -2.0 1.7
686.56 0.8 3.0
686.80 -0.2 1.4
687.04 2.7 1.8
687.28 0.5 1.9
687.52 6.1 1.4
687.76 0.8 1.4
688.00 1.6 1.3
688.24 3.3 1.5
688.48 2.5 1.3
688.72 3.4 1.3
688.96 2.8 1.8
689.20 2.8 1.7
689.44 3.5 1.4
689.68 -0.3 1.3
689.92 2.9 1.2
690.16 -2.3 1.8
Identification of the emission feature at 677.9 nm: [O II]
